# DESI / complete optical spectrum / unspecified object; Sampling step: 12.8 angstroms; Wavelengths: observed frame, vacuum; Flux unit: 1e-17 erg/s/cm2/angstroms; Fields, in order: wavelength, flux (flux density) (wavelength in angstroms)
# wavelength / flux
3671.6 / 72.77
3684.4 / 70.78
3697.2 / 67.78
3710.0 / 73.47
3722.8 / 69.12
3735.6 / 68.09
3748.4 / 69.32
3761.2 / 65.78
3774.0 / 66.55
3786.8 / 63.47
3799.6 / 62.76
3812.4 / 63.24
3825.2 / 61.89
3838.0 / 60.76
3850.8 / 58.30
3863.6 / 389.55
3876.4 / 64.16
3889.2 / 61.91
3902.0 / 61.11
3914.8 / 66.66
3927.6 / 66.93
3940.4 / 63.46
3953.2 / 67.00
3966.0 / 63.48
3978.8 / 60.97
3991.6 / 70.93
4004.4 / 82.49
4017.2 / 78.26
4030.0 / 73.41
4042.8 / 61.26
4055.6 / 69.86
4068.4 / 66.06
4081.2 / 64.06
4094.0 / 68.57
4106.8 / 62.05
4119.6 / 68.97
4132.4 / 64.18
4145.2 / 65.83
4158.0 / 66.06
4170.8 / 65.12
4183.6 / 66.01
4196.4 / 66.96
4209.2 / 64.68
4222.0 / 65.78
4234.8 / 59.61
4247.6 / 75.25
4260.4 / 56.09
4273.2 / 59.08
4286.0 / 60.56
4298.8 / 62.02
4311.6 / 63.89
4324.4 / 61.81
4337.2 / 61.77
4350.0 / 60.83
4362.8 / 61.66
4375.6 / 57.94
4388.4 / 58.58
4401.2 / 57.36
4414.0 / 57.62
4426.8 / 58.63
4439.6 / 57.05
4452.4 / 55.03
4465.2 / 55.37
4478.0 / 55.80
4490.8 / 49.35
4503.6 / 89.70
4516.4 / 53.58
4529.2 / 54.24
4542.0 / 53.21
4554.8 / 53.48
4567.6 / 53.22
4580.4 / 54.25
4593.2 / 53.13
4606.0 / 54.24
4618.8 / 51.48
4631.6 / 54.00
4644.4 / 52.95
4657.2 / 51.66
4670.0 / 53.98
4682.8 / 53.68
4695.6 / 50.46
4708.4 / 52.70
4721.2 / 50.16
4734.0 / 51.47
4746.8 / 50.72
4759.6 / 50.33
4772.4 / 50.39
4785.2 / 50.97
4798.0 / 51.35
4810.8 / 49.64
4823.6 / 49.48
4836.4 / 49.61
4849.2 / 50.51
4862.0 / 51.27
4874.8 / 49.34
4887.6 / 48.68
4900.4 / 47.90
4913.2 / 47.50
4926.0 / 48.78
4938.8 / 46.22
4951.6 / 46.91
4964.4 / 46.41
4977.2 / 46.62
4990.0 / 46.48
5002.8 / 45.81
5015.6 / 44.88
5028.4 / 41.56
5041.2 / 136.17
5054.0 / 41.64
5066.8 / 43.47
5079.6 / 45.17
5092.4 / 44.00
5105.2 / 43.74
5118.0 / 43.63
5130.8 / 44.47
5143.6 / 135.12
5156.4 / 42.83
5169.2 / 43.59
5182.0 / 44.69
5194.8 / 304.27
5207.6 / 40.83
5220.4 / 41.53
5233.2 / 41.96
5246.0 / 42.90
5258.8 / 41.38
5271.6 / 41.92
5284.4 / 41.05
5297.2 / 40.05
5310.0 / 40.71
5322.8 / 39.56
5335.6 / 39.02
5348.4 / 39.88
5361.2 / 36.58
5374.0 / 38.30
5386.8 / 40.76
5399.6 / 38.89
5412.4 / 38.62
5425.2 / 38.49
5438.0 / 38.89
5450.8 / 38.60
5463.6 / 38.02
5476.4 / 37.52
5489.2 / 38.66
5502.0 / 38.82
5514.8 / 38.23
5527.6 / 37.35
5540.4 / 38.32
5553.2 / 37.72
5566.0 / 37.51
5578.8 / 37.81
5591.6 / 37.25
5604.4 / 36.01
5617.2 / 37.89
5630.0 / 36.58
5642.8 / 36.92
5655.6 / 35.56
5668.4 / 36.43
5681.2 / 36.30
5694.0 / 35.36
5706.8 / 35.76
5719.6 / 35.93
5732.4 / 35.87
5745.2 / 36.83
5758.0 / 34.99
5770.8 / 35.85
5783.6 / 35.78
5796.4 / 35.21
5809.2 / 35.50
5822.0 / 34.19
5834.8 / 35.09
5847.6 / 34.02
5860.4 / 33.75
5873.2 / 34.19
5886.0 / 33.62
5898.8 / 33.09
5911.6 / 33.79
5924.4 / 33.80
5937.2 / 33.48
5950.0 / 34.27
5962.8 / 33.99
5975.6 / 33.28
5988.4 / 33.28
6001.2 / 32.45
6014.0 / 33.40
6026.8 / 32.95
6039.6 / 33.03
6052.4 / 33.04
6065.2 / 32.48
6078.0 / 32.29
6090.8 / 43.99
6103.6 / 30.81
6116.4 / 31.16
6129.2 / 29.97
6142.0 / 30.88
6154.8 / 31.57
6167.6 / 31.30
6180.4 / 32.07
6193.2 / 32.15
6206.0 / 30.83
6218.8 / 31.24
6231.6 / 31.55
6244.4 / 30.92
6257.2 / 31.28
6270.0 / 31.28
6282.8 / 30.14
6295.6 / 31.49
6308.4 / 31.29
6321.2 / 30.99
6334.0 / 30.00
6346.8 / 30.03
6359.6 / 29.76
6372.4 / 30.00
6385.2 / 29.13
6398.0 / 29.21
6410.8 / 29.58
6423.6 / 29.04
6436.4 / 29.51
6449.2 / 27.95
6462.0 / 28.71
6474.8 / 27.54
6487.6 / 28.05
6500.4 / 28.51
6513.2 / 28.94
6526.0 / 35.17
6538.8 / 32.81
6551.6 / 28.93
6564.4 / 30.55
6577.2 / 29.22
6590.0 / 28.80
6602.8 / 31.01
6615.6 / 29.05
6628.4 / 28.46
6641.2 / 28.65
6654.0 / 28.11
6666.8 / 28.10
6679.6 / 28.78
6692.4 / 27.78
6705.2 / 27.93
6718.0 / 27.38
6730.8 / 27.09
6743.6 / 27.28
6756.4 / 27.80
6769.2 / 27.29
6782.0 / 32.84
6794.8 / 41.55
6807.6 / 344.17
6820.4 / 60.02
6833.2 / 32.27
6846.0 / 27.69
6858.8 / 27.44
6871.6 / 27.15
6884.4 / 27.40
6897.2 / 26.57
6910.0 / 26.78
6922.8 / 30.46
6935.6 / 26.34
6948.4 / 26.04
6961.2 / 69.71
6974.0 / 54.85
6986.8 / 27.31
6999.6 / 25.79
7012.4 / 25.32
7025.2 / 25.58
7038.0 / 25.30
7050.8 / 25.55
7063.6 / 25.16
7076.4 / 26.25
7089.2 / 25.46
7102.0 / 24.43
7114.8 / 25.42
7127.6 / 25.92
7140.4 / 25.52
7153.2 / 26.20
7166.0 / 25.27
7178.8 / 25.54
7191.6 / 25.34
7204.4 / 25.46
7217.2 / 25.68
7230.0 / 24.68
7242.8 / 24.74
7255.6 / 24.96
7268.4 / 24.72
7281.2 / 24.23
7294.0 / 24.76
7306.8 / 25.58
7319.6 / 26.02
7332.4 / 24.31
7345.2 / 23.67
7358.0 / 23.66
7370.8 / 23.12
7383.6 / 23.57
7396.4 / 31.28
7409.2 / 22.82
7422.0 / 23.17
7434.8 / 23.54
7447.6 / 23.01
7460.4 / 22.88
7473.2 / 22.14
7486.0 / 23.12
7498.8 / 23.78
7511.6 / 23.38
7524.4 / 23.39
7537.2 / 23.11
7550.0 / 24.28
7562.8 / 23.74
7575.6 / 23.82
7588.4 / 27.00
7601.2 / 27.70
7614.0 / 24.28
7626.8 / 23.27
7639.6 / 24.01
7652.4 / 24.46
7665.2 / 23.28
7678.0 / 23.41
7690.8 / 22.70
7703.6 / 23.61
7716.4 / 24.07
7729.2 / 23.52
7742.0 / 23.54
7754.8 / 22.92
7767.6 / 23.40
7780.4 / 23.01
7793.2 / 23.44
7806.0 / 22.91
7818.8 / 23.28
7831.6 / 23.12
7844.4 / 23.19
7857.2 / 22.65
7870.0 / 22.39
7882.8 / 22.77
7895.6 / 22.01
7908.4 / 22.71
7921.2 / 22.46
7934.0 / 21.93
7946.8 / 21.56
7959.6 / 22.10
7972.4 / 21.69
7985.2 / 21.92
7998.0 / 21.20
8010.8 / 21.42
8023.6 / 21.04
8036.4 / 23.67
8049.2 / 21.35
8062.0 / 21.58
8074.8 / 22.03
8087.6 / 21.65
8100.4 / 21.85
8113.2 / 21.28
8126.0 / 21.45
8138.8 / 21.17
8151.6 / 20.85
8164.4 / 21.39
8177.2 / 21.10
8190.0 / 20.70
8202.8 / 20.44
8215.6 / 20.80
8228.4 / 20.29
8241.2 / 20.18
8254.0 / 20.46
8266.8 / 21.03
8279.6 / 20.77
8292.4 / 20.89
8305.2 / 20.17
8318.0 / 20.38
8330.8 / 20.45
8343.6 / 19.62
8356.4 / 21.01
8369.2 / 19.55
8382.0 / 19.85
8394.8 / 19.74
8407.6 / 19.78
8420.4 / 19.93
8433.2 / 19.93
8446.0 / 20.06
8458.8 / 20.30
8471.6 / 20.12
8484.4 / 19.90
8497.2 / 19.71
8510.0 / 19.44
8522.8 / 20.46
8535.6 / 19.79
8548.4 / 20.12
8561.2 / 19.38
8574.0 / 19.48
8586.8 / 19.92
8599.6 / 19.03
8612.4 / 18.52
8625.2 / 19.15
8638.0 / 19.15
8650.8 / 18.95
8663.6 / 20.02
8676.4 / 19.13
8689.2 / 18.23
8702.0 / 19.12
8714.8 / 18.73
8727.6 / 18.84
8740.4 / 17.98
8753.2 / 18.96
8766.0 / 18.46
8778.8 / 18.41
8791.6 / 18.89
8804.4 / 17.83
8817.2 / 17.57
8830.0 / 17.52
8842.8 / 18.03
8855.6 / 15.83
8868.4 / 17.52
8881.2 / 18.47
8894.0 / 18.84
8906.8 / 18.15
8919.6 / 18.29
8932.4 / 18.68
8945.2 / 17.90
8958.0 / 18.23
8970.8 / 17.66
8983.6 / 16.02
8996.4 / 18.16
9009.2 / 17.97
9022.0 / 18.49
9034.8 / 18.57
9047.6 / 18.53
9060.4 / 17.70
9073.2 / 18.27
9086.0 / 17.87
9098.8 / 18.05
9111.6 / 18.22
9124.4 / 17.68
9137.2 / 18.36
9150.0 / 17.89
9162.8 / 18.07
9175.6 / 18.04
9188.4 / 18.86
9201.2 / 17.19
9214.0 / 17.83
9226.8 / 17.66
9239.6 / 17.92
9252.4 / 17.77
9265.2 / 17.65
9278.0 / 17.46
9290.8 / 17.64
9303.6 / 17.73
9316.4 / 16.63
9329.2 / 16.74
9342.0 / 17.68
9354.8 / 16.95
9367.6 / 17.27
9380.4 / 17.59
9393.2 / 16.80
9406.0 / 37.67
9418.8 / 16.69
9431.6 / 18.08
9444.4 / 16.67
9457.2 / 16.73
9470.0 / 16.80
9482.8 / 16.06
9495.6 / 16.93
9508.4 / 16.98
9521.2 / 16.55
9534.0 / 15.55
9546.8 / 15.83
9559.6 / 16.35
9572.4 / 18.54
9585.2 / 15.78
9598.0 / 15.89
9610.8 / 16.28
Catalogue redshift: 0.04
